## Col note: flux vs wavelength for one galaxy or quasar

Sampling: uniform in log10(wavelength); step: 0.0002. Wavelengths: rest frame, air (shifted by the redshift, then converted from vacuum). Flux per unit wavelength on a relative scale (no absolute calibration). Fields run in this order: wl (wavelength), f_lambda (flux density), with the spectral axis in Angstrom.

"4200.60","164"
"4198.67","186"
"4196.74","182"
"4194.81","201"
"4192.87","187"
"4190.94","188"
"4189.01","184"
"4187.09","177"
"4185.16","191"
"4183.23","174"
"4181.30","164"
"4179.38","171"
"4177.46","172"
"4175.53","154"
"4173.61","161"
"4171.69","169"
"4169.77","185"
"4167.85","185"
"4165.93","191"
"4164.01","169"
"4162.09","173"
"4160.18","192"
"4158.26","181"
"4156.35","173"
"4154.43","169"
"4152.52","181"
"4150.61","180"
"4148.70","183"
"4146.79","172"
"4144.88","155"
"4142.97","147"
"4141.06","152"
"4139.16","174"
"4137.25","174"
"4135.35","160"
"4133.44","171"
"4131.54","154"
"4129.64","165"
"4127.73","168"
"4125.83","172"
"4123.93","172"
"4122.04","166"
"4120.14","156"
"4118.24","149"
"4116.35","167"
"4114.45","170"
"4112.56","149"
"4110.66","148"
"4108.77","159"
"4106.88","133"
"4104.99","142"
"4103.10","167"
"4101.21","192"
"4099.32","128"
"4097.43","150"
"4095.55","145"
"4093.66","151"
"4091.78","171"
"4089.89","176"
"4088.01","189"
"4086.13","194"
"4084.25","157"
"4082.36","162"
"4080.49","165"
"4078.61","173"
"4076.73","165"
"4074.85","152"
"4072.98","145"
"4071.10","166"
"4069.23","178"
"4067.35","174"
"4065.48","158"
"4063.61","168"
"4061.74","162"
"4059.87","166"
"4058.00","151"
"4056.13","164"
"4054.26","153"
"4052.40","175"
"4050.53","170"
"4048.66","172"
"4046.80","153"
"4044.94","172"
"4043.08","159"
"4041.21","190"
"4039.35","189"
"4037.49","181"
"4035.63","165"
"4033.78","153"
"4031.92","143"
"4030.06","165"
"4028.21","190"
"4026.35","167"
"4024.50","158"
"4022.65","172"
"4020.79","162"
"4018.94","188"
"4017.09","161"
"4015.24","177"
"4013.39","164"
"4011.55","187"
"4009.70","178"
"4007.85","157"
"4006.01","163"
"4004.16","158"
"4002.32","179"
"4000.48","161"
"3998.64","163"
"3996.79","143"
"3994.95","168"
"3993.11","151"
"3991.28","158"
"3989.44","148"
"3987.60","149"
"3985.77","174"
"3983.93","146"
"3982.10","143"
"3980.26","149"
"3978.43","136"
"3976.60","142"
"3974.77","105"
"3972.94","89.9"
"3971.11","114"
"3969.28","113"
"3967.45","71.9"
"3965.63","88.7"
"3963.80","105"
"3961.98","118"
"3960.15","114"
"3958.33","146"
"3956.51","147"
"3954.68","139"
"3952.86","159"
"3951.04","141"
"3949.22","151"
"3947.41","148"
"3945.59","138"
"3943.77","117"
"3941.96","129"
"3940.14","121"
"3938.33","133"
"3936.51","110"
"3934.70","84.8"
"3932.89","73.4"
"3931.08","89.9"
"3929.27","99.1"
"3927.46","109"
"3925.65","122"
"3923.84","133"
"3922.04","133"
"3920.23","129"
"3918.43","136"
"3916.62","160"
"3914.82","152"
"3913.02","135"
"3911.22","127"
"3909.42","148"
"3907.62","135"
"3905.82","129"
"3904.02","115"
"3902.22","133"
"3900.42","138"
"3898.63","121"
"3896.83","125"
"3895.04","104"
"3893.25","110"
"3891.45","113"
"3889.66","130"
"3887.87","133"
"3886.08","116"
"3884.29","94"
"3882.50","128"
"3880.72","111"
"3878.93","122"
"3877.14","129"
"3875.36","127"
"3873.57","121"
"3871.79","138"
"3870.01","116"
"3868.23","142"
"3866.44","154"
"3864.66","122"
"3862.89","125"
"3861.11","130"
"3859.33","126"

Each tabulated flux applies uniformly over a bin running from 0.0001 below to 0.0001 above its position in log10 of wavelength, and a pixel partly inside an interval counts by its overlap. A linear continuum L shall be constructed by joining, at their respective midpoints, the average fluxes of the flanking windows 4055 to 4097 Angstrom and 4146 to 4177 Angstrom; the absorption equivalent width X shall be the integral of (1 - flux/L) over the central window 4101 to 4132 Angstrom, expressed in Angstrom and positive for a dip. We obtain 1.9 Angstrom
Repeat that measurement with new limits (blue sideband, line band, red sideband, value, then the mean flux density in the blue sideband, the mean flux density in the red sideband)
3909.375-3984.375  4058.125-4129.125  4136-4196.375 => -1.8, 125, 175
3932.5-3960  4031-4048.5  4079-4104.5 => -1.7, 130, 165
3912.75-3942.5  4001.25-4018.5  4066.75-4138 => -3.7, 120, 162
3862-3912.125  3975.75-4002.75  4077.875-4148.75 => -2.2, 125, 162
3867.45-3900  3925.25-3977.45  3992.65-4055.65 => 9.3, 121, 167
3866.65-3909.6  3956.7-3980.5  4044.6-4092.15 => 4.7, 124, 166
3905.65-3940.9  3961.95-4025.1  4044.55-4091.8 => -1.2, 123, 166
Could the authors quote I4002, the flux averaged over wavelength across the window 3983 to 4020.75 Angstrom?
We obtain 164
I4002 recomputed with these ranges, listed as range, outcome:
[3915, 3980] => 122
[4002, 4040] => 169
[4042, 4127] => 162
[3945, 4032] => 148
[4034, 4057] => 170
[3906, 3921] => 140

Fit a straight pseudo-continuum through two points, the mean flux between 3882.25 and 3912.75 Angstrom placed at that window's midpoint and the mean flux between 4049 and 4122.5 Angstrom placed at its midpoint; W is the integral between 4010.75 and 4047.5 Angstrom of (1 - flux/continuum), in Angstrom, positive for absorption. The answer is -4.81 Angstrom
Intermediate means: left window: 124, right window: 162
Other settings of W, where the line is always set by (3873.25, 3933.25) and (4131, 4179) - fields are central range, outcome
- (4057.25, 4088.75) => -2.1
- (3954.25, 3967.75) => 1.7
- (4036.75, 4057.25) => -2.7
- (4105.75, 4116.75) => 0.6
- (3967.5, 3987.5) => 1.2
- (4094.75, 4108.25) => 0.8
